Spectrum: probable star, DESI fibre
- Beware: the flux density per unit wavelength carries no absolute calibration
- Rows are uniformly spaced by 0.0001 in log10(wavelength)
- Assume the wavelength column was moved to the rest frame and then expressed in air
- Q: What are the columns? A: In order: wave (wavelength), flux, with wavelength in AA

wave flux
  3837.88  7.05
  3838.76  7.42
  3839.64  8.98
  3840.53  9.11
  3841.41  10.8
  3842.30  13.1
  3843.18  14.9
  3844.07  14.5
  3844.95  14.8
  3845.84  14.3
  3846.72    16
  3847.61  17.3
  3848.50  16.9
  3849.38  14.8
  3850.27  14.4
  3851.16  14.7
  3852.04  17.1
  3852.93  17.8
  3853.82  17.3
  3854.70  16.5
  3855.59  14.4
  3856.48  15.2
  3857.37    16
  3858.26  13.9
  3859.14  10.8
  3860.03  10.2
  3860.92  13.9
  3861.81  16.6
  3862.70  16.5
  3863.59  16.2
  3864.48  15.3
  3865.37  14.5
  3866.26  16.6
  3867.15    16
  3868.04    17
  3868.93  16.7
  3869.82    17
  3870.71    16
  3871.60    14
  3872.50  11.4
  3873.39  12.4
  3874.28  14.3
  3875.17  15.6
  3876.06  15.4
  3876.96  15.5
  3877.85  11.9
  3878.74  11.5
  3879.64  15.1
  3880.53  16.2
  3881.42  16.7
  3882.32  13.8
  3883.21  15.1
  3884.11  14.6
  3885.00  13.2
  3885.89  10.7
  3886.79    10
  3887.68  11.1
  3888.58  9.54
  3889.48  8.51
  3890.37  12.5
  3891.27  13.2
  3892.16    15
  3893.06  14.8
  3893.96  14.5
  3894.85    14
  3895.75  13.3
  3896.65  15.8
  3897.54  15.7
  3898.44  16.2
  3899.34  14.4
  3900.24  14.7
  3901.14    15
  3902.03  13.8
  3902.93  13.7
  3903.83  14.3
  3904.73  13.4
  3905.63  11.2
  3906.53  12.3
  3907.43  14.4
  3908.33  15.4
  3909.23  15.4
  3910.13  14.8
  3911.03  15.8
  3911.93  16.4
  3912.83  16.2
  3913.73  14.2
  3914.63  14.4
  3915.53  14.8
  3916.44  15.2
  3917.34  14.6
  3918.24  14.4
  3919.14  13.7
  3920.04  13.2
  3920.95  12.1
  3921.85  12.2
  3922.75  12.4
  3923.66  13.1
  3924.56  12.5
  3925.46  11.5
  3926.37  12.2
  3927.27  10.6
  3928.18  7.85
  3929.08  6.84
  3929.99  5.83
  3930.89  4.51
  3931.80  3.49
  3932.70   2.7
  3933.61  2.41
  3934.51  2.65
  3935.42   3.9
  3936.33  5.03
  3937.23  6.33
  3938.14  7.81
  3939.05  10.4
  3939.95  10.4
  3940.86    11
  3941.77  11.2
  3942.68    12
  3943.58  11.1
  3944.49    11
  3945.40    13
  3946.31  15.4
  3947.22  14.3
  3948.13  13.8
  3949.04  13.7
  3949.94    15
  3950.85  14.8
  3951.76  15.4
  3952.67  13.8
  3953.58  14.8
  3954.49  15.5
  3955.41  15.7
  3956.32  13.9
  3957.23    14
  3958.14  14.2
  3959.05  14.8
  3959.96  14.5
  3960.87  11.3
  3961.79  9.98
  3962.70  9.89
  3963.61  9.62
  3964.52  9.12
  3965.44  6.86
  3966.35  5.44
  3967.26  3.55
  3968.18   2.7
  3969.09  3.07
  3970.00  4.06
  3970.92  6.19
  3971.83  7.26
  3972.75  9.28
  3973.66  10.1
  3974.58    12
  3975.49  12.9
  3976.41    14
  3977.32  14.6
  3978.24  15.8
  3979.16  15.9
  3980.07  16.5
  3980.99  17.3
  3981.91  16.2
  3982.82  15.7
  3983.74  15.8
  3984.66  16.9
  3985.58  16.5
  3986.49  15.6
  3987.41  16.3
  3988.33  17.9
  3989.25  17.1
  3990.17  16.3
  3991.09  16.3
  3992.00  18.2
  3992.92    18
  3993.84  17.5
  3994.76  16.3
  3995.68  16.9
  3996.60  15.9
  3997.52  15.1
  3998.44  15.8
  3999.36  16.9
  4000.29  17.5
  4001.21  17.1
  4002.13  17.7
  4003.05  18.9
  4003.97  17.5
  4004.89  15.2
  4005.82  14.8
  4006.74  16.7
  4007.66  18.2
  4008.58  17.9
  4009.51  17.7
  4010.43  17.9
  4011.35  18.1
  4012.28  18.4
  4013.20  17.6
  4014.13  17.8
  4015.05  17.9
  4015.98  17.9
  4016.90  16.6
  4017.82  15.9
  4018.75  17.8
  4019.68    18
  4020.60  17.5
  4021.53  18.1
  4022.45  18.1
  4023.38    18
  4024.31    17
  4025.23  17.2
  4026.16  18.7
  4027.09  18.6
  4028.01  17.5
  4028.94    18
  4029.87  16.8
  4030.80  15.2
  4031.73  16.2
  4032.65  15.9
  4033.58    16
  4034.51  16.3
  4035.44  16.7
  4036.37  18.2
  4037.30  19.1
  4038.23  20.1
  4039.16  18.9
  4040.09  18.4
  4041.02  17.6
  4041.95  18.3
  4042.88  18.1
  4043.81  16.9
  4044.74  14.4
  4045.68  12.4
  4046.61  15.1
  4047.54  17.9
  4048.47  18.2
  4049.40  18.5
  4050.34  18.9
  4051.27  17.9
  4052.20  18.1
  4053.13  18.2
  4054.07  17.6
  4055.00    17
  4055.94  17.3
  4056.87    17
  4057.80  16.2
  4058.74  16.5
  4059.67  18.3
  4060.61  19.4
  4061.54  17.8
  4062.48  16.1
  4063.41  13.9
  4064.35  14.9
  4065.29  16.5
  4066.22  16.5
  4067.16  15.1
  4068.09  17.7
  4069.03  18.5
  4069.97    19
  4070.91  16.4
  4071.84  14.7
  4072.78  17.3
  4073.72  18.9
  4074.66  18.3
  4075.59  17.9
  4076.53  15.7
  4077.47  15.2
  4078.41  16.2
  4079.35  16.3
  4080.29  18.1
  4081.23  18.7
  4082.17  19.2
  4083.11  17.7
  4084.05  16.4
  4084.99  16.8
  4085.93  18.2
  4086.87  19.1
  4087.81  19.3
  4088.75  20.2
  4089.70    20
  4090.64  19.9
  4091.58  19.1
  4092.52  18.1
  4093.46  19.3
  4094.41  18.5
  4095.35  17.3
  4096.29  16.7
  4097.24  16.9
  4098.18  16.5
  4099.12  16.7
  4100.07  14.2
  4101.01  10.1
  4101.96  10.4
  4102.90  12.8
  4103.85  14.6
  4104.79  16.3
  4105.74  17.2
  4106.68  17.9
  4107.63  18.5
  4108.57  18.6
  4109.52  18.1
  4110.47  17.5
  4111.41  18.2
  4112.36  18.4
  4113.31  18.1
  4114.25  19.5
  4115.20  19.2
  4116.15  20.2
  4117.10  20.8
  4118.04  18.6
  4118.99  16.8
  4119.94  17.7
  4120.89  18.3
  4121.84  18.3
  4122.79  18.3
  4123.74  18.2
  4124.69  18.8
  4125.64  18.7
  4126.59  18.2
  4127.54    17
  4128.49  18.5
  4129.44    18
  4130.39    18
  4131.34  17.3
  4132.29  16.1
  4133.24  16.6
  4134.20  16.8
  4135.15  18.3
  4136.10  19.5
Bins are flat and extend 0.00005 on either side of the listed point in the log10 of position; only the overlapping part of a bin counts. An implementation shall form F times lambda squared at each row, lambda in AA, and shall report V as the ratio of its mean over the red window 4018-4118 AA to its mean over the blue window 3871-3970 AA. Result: 1.6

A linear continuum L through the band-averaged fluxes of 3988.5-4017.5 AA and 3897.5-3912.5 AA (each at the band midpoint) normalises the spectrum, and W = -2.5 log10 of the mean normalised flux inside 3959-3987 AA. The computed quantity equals 0.398 mag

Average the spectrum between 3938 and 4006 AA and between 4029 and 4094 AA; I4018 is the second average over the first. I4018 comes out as 1.3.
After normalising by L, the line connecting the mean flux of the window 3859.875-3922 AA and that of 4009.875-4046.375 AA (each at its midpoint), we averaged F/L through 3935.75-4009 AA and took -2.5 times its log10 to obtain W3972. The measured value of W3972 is 0.20 mag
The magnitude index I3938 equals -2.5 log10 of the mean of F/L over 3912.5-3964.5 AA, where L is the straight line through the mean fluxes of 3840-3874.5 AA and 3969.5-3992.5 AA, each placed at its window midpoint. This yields 0.25 mag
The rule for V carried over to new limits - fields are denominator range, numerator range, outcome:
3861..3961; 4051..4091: 1.46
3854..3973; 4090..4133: 1.56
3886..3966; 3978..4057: 1.49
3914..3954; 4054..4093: 1.72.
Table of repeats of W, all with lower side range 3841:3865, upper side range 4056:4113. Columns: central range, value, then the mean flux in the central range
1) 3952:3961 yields 0.11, 14.4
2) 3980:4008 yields -0.03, 16.7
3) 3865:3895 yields 0.09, 13.9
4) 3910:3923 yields 0.09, 14.3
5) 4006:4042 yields -0.07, 17.6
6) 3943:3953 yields 0.15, 13.7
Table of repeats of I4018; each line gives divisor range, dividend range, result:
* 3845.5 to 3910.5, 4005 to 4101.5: 1.20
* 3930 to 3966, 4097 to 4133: 1.62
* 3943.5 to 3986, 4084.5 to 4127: 1.44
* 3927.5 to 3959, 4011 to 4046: 1.66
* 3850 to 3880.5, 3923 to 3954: 0.67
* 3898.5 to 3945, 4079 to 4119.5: 1.54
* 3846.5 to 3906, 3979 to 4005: 1.16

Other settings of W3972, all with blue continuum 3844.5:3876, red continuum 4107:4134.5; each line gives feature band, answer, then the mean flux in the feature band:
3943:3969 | 0.340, 11.9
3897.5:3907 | 0.125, 14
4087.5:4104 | 0.074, 16.7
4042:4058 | 0.018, 17.1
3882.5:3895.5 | 0.223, 12.7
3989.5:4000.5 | 0.003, 16.7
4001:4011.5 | -0.027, 17.3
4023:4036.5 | 0.006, 17.1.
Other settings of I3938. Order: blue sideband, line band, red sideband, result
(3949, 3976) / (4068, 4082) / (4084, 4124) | -0.07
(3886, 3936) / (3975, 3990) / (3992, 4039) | -0.02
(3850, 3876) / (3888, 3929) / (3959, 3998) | 0.05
